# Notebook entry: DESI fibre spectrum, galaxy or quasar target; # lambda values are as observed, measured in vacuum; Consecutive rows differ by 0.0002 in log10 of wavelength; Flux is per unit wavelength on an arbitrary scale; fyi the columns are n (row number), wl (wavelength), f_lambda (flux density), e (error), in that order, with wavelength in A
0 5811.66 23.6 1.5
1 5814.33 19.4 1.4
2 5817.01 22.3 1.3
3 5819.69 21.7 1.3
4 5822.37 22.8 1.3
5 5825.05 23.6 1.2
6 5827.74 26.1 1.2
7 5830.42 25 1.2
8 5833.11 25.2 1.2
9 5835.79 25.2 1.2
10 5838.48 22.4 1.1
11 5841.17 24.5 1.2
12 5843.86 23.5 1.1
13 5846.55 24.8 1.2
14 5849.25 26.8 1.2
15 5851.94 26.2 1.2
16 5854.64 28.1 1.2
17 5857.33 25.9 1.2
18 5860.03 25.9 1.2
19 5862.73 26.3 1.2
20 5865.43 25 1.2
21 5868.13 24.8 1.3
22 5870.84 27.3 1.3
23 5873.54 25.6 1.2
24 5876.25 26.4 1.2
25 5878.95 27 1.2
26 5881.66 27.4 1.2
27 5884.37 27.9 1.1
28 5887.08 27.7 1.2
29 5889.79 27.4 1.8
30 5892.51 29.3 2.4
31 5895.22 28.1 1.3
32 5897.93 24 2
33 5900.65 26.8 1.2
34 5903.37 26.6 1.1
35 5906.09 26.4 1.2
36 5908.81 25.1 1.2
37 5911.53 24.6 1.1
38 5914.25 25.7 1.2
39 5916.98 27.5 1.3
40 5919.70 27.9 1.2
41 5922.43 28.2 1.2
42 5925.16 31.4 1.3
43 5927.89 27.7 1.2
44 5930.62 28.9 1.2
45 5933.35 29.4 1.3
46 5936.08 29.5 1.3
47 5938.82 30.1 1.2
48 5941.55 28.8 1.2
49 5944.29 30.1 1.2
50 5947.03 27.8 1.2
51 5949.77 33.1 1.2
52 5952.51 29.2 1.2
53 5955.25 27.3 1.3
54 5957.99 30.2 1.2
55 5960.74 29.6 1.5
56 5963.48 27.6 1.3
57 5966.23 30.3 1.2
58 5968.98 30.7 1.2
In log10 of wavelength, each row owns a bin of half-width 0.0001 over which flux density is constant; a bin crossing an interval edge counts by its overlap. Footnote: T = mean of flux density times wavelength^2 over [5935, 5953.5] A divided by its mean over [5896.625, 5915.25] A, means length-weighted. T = 1.2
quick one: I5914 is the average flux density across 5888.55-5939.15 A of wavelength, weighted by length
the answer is 27.6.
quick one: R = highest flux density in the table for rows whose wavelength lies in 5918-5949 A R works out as 31.4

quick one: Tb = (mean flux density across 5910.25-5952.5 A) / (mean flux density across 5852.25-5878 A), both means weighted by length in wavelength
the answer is 1.10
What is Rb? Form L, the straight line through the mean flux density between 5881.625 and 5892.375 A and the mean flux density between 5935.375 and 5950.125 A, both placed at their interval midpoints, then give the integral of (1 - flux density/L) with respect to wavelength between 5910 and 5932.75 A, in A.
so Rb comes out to 0.9 A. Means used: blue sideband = 27.8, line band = 27.8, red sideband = 29.7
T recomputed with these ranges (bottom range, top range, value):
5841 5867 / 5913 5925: 1.10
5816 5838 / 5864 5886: 1.12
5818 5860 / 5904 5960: 1.18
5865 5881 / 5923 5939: 1.15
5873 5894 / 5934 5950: 1.10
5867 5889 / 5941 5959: 1.13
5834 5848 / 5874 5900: 1.14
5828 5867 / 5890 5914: 1.06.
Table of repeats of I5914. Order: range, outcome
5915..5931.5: 28.5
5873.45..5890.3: 27.2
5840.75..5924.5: 26.5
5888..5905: 27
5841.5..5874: 25.8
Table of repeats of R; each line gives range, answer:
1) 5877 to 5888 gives 27.9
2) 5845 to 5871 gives 28.1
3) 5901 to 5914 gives 26.6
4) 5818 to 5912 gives 29.3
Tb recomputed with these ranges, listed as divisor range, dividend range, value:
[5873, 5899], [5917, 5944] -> 1.07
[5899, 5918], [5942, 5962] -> 1.14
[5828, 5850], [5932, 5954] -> 1.20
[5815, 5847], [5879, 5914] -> 1.12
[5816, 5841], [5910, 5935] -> 1.17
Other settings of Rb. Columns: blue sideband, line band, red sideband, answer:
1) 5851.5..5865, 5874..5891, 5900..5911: -0.6 A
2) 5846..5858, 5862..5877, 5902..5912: 0.2 A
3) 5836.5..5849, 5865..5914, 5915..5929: 0.2 A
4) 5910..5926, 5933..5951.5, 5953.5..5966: -1.0 A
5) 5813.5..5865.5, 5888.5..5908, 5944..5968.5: 0.1 A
